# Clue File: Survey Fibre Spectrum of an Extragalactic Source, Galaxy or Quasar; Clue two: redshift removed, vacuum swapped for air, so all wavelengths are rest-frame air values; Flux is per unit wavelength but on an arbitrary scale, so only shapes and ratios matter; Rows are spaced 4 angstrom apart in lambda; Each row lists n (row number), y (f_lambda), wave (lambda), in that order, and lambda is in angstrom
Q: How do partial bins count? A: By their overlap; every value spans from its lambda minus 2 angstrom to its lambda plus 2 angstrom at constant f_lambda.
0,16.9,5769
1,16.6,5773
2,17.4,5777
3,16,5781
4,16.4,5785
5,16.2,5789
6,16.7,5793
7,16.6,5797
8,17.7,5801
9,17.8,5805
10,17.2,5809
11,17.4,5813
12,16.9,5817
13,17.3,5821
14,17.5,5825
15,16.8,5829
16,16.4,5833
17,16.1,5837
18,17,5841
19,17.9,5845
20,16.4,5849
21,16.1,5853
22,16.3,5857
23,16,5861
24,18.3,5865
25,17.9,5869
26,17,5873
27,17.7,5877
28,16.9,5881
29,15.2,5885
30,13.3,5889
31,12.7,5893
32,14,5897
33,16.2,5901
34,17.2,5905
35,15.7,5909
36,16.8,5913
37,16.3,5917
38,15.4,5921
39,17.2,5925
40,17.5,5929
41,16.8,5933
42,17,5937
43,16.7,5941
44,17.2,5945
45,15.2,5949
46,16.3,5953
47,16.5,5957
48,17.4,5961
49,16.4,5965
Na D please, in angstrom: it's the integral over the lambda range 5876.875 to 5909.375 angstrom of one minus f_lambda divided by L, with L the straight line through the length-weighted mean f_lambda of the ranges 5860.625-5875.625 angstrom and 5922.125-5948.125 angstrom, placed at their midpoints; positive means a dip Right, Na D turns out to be 3.7 angstrom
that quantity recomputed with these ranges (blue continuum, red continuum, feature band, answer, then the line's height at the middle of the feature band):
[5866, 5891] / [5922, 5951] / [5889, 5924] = 2.4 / 16.6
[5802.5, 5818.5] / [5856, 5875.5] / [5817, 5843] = 0.6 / 17.3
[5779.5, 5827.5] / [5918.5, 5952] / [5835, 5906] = 2.4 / 16.8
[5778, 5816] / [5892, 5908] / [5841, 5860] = -0.8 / 16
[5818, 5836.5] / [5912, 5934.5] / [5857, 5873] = -0.4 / 16.8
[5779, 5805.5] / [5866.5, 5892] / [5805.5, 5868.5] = -1.9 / 16.5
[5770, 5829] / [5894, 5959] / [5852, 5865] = 0.2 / 16.7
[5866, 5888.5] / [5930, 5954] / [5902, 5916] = 0.1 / 16.7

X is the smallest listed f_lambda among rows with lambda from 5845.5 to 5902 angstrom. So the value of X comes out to 12.7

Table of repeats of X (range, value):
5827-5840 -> 16.1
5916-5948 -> 15.4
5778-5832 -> 16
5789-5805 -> 16.2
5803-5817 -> 16.9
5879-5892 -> 13.3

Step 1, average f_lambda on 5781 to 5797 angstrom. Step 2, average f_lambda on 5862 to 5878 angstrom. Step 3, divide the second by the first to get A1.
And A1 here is 1.07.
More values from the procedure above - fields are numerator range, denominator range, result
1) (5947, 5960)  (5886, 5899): 1.20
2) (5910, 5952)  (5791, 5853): 0.97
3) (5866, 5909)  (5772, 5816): 0.94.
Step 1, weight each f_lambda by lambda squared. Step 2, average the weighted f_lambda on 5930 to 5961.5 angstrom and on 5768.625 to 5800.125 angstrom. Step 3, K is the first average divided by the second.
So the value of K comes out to 1.1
